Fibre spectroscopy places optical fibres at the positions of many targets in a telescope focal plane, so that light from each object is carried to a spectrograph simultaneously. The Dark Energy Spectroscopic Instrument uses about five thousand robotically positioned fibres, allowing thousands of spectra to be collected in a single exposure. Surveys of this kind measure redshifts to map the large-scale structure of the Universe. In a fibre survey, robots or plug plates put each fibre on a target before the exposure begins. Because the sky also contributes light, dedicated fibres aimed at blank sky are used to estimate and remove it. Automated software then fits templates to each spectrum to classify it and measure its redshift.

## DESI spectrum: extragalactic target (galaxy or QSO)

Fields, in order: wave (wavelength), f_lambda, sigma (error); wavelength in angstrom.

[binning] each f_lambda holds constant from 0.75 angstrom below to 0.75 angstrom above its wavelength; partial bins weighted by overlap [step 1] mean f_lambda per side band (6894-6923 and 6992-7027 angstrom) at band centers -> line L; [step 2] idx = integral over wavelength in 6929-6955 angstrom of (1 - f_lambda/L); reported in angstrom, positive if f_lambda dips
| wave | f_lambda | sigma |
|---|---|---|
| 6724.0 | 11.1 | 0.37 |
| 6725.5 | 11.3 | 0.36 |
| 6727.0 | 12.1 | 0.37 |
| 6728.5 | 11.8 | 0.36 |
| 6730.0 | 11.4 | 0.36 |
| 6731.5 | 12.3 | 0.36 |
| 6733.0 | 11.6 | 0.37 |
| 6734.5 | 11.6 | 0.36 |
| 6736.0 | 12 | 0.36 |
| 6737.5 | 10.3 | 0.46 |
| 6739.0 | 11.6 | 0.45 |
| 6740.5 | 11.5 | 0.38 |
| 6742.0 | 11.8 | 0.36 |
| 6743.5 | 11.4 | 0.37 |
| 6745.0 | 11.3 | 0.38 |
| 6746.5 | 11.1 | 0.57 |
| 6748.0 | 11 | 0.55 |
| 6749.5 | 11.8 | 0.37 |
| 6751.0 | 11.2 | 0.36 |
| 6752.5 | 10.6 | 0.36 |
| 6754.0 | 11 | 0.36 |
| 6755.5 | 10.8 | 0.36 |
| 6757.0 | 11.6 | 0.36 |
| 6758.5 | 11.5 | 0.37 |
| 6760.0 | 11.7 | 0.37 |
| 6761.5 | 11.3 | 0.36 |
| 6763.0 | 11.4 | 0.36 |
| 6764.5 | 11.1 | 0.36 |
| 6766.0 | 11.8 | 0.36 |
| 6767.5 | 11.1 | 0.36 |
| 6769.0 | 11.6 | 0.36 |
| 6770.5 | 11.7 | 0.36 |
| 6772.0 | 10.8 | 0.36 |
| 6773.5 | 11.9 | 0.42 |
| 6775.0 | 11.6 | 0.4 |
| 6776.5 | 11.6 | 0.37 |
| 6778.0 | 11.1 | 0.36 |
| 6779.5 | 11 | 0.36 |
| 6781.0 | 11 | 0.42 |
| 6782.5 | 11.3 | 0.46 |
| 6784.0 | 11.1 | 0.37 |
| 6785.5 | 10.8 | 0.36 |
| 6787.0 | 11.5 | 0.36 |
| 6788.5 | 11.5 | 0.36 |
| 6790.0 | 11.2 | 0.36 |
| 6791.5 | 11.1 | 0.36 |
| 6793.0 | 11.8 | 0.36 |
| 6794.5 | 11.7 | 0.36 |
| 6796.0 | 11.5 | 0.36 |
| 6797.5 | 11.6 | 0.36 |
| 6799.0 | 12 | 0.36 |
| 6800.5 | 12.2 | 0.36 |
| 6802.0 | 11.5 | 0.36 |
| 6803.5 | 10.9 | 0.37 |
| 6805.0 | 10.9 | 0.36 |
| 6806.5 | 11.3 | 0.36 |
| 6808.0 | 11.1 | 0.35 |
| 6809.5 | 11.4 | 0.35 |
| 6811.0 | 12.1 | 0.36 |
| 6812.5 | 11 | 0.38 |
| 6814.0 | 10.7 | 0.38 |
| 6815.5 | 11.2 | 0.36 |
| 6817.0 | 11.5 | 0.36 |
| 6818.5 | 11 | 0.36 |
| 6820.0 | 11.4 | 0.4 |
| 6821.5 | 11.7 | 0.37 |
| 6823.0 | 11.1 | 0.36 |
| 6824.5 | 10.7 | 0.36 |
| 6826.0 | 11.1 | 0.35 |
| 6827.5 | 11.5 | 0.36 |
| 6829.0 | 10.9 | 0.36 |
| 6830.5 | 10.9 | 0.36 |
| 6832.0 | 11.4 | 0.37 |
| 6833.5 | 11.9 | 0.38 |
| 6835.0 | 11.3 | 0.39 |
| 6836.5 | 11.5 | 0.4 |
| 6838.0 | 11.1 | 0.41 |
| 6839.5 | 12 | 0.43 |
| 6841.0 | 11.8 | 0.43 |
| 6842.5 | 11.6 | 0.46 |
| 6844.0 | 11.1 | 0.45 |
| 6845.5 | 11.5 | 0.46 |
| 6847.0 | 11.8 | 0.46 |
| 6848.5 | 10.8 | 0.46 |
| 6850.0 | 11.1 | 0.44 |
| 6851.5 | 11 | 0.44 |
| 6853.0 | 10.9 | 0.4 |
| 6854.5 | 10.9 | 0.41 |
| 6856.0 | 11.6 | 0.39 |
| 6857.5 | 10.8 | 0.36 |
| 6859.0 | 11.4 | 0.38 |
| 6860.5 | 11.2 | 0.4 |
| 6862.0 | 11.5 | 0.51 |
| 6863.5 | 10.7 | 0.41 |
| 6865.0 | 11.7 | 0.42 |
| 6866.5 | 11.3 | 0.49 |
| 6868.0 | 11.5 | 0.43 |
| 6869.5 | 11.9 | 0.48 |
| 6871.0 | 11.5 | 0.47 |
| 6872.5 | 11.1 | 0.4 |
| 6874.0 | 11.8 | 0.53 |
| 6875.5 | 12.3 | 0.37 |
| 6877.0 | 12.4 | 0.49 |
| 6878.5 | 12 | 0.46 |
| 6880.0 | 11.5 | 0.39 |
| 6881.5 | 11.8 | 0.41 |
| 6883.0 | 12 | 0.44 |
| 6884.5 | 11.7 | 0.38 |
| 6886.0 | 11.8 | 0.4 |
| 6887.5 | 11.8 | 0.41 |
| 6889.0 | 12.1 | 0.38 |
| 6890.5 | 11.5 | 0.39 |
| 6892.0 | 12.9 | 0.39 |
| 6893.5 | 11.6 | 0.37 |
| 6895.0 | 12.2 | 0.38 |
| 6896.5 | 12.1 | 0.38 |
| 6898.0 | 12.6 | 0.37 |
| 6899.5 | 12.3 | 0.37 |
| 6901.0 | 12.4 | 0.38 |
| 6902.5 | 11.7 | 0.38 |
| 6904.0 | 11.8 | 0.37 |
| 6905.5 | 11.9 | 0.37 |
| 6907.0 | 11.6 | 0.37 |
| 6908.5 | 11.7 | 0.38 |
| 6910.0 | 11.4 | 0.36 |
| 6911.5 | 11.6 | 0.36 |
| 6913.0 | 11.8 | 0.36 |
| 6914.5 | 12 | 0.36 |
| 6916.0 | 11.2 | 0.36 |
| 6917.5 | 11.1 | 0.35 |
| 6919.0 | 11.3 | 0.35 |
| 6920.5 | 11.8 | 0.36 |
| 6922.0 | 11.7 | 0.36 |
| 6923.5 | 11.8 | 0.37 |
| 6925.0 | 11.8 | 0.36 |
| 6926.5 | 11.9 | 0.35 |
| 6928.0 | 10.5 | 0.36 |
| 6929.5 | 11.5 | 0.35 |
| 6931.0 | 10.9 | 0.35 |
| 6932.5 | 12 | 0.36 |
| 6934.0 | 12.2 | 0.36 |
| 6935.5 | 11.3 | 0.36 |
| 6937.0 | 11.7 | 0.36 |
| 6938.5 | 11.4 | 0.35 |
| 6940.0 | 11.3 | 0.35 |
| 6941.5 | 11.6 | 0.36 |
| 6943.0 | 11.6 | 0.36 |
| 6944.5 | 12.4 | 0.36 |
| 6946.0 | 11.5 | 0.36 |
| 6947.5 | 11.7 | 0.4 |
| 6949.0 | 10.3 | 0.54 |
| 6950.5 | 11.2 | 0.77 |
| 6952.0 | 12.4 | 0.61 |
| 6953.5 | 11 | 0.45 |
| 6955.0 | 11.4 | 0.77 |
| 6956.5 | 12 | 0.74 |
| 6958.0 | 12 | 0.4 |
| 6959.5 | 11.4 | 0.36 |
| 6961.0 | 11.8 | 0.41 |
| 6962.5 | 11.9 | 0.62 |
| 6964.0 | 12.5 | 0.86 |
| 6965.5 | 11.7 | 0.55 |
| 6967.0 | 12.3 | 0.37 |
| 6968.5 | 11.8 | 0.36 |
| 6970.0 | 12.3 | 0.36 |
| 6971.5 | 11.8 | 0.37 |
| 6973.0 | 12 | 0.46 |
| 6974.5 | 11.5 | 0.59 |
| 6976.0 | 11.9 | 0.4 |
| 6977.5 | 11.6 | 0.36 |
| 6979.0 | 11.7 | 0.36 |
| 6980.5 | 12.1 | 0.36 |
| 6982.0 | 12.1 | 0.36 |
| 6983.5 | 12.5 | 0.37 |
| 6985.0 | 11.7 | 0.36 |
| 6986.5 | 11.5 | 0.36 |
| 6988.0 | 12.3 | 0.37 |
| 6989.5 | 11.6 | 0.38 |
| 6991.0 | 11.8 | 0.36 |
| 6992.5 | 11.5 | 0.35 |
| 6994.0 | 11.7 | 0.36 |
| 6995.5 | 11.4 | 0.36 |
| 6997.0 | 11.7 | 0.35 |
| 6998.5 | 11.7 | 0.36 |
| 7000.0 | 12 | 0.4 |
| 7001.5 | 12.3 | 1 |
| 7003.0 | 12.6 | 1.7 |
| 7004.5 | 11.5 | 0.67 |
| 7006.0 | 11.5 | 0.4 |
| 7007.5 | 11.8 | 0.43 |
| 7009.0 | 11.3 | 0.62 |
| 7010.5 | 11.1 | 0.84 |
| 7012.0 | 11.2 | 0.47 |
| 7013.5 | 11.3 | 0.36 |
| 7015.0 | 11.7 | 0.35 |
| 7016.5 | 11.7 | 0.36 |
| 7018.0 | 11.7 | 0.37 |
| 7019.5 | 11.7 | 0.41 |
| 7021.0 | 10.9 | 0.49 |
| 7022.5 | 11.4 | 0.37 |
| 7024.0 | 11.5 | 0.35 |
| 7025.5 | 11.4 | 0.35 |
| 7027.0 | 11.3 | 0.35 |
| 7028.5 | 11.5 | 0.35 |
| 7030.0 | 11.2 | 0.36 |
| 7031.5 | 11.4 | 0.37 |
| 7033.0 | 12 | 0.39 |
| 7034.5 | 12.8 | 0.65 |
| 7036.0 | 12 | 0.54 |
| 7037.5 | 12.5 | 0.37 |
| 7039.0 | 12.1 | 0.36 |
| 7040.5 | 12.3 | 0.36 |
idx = 0.4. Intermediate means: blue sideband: 11.8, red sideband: 11.6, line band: 11.5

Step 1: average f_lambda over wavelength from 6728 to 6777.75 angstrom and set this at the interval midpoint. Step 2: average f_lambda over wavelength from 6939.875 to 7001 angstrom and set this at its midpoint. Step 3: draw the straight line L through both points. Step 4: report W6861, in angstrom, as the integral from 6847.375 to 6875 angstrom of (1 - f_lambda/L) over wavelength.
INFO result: 0.7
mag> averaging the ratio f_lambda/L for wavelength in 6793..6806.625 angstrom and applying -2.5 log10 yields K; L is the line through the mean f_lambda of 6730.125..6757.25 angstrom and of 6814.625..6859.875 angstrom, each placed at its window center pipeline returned -0.02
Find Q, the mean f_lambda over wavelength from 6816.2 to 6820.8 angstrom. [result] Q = 11.3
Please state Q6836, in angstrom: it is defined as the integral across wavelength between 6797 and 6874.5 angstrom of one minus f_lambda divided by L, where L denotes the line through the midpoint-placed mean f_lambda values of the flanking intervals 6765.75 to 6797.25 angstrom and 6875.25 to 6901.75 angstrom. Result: 2.50 angstrom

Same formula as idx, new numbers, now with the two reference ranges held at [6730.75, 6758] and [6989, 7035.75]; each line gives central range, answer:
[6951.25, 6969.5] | -0.4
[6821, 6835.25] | 0.3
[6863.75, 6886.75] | -0.5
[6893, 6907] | -0.7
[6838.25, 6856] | 0.2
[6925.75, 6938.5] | 0.1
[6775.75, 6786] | 0.2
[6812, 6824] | 0.3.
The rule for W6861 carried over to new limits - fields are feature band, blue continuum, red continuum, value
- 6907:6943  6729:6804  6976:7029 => 0.11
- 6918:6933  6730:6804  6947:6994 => 0.25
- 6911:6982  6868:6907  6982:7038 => 0.90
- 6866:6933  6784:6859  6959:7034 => -1.51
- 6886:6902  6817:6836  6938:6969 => -0.90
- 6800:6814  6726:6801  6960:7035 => 0.19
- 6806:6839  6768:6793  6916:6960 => 0.30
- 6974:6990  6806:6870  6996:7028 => -0.47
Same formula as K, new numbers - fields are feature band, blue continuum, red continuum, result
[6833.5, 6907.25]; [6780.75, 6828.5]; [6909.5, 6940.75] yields -0.019 mag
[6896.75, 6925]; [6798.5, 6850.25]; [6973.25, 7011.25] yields -0.019 mag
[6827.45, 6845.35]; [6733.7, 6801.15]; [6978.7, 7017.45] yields 0.007 mag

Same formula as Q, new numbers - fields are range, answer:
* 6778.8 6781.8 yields 11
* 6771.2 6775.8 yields 11.4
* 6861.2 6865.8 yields 11.3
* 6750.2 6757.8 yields 11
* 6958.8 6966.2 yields 11.9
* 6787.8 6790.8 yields 11.3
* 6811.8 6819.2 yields 11.1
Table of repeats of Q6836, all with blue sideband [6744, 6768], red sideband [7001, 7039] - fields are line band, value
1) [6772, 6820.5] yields -0.09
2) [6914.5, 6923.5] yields 0.01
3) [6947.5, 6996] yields -0.78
